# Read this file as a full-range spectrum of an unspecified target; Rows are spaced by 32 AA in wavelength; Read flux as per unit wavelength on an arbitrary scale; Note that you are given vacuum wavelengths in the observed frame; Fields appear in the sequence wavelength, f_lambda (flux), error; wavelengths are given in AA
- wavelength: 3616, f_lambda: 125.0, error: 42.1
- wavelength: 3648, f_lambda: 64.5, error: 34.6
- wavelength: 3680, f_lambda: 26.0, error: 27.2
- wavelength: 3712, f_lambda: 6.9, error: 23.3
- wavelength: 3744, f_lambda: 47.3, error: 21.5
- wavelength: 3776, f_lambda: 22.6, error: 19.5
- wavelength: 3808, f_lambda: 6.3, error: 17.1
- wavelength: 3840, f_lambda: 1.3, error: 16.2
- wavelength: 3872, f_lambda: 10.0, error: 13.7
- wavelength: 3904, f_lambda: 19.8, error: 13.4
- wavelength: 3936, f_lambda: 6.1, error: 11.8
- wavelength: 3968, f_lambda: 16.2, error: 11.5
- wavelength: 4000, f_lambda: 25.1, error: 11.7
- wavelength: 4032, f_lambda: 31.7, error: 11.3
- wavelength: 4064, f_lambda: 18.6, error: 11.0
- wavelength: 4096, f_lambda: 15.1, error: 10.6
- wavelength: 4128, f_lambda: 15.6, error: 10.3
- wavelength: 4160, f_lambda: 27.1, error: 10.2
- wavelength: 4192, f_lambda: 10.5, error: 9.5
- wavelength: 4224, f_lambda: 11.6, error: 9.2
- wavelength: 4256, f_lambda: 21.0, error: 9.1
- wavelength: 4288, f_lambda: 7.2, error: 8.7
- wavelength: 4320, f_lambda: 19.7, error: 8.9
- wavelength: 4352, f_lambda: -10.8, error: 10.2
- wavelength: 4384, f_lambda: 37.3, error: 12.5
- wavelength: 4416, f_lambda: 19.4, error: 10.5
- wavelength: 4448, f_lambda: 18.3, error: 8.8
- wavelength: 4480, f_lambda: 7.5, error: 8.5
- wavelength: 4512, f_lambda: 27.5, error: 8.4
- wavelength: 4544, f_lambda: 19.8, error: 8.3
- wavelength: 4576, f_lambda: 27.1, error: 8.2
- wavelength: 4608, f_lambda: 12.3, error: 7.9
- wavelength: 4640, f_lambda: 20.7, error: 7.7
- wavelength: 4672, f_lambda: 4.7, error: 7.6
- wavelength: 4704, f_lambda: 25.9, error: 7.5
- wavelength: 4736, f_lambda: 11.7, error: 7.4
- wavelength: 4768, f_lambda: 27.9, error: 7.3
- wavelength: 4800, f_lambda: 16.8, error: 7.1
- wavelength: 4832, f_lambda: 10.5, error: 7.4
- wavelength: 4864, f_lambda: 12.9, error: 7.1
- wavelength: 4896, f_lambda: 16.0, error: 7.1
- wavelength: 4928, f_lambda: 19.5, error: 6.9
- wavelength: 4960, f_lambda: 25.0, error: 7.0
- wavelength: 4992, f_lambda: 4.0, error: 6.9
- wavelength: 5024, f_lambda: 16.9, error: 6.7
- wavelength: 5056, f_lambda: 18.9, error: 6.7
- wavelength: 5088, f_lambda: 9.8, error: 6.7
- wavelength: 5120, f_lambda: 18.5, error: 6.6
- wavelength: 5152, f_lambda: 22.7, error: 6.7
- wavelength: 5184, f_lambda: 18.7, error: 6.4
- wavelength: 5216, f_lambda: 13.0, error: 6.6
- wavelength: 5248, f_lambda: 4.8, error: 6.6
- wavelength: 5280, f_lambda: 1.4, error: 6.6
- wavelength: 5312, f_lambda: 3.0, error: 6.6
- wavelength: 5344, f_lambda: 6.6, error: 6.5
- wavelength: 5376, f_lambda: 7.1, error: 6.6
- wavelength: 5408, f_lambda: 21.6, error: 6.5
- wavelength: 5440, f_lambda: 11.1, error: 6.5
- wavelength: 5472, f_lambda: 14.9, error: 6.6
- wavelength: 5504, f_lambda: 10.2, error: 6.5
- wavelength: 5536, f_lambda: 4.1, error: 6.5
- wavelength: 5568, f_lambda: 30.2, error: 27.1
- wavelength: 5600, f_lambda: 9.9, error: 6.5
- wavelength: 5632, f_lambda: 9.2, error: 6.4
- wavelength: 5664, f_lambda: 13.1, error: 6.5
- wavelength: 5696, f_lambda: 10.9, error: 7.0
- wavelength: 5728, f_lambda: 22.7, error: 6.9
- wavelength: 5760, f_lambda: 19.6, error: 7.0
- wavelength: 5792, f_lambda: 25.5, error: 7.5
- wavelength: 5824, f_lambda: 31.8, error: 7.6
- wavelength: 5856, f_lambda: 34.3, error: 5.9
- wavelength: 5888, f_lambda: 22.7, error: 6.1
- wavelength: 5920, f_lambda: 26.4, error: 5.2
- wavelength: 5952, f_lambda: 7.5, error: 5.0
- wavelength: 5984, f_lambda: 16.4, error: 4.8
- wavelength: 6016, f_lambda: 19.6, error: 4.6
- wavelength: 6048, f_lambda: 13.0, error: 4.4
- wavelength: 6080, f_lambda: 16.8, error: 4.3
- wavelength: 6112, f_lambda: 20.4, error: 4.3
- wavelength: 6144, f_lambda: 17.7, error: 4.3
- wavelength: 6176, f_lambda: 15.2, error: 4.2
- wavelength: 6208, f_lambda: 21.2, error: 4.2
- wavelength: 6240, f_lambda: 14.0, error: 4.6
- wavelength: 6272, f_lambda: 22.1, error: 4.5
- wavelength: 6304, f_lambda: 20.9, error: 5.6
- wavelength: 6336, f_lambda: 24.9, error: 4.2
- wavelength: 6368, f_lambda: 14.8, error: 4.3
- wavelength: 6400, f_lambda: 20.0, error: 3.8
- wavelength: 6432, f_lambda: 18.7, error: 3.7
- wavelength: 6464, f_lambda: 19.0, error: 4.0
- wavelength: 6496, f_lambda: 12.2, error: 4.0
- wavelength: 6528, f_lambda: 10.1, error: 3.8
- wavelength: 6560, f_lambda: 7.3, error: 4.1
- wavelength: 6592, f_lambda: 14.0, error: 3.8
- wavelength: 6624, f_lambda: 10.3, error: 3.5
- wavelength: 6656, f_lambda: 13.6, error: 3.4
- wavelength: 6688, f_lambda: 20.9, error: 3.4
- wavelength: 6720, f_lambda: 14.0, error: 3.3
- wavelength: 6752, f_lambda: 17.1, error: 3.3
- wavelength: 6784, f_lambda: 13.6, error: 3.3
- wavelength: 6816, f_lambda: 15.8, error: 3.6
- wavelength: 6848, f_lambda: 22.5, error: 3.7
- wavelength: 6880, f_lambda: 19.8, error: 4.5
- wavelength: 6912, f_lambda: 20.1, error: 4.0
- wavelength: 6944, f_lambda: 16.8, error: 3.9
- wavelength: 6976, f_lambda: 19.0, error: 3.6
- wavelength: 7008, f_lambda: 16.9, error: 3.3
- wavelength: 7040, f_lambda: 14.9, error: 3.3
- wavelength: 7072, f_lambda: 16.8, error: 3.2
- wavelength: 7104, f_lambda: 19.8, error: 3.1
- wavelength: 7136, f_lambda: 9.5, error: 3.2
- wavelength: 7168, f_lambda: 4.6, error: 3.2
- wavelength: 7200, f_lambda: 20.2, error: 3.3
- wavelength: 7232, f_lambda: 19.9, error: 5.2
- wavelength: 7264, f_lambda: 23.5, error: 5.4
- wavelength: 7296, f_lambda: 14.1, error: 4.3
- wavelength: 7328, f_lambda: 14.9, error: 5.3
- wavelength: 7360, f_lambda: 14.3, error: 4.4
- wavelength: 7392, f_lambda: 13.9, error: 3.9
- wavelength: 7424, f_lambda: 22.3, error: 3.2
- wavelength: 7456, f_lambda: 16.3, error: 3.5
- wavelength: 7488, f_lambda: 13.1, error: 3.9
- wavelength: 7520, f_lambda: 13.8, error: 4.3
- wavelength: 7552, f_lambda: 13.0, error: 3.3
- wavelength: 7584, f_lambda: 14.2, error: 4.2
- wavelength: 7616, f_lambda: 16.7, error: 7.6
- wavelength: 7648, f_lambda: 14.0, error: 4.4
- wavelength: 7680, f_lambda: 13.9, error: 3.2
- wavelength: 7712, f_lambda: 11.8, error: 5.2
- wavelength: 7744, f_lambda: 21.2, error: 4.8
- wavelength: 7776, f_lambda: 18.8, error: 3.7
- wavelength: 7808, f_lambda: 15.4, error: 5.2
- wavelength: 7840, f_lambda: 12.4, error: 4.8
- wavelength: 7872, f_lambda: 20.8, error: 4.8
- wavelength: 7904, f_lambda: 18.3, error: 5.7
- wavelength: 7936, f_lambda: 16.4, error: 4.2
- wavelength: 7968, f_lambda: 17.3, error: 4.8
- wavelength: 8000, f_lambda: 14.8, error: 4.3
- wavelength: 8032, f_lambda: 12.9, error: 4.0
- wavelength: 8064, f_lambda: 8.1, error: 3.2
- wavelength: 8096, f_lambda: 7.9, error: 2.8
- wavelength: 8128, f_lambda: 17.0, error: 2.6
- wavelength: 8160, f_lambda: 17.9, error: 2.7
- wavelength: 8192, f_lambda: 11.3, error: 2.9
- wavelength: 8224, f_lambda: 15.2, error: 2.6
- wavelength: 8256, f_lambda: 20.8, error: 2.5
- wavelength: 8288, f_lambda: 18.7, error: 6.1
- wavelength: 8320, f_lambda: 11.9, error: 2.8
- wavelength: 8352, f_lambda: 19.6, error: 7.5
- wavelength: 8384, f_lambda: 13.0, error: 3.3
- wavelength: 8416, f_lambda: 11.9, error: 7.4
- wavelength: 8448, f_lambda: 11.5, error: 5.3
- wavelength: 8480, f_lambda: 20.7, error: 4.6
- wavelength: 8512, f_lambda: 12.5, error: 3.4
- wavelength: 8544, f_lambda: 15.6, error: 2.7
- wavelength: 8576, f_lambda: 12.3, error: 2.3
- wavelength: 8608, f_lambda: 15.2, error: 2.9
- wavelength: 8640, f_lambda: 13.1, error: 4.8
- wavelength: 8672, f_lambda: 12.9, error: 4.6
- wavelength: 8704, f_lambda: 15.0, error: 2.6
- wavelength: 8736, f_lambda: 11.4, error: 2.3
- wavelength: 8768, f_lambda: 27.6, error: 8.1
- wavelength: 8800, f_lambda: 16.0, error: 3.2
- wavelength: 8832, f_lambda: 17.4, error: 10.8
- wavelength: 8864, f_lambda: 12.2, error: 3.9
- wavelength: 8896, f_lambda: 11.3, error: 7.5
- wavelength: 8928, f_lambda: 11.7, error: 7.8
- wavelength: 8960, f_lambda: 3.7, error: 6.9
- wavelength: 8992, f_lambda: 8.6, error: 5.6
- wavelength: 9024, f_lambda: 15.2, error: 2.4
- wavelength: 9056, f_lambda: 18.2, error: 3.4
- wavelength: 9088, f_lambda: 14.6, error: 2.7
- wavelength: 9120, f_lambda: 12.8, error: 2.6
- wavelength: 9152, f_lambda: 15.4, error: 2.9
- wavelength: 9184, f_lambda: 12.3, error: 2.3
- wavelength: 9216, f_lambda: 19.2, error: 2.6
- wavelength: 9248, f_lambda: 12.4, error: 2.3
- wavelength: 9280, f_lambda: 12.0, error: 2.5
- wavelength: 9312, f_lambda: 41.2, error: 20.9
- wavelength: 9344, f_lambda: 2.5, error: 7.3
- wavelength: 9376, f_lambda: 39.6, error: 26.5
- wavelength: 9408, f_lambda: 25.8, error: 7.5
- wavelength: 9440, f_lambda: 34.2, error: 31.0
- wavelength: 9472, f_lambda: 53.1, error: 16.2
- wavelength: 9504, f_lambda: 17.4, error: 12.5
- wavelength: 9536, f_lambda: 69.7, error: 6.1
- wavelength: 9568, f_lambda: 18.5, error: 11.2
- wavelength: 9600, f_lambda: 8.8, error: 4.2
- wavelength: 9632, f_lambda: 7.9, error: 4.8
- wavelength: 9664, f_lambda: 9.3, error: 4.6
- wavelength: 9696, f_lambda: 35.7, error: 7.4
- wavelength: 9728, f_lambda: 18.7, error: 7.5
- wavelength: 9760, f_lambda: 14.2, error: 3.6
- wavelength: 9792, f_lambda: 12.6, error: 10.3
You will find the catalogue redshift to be 1.557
